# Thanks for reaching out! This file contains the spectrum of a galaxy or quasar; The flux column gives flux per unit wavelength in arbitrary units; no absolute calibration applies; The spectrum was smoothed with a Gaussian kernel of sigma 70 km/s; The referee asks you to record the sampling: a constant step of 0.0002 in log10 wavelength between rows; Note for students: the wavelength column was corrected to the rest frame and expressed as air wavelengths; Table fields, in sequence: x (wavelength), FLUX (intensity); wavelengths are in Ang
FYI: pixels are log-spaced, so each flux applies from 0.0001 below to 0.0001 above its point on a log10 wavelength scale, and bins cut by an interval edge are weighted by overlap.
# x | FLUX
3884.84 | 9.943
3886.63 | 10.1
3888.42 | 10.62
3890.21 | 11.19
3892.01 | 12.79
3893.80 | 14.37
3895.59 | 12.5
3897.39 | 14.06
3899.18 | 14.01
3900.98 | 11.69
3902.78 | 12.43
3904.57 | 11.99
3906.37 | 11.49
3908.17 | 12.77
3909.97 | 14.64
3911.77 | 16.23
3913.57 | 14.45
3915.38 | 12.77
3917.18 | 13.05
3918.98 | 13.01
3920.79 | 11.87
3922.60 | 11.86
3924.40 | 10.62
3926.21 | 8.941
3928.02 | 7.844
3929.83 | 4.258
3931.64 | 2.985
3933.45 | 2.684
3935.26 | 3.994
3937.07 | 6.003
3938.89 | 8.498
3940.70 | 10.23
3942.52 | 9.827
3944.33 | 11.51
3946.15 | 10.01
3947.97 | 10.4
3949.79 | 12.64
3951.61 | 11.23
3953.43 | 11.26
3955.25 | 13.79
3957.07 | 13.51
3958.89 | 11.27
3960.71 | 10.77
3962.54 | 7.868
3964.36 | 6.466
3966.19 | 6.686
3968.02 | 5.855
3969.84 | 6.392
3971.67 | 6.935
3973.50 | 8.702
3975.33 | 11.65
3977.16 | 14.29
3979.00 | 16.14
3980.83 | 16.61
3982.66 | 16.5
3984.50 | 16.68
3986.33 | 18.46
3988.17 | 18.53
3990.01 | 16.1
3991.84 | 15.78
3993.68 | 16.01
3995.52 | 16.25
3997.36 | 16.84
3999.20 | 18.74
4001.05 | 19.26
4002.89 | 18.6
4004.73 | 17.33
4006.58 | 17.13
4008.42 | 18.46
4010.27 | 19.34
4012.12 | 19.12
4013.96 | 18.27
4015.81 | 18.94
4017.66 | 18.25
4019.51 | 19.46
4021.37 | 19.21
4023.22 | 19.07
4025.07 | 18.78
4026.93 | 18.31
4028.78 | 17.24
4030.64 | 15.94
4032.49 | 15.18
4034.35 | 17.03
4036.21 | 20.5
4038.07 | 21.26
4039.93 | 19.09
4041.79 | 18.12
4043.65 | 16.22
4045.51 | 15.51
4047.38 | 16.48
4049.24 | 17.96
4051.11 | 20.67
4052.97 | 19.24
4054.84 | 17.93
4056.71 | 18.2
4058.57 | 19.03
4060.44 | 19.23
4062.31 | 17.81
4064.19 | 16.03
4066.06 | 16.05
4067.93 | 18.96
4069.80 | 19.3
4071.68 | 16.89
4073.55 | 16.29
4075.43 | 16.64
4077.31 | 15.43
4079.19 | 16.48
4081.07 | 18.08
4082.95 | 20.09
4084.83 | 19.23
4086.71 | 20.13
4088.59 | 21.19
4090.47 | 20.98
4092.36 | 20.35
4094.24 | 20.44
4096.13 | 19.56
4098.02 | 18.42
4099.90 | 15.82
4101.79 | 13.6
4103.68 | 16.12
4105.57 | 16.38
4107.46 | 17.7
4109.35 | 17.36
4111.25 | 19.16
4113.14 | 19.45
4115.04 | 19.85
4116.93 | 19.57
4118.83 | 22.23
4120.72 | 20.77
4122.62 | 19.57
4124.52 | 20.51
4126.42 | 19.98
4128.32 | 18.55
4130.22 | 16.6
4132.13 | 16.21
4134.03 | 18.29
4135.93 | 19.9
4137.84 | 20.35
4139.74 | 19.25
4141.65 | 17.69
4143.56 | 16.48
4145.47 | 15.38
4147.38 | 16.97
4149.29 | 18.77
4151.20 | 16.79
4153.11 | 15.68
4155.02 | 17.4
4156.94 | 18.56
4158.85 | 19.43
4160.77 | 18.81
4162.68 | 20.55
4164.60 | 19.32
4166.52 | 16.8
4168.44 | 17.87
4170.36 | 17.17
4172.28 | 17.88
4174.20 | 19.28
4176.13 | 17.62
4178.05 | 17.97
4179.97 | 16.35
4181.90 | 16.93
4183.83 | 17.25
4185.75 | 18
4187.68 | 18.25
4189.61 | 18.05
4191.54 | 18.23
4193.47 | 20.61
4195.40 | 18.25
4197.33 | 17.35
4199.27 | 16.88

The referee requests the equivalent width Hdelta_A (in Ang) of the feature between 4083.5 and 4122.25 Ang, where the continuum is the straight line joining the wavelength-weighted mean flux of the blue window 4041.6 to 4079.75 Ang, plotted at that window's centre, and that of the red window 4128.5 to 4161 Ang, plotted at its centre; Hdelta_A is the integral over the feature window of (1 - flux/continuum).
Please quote -2.78 Ang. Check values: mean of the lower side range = 17.5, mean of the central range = 18.9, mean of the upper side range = 17.8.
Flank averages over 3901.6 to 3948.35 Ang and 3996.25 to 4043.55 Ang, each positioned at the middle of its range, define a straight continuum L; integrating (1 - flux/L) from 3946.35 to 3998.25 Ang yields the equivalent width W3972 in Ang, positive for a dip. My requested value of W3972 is 6.4 Ang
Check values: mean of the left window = 10.2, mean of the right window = 18.3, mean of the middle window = 12.6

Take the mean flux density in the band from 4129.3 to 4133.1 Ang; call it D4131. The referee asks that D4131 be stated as 16.4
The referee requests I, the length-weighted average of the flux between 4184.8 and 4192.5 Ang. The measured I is 18.1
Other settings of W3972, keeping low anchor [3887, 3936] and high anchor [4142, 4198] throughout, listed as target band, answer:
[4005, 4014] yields -3.1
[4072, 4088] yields -2.4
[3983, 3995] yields -3.5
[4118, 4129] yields -2.4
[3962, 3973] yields 5.1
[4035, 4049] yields -3.5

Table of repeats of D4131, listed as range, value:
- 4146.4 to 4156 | 17.1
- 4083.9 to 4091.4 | 20.4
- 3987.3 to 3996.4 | 16.5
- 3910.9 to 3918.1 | 14.1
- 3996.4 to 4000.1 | 17.8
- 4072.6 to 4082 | 16.6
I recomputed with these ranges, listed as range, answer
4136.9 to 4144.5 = 18.4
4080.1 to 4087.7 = 19.4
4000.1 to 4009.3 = 18.2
